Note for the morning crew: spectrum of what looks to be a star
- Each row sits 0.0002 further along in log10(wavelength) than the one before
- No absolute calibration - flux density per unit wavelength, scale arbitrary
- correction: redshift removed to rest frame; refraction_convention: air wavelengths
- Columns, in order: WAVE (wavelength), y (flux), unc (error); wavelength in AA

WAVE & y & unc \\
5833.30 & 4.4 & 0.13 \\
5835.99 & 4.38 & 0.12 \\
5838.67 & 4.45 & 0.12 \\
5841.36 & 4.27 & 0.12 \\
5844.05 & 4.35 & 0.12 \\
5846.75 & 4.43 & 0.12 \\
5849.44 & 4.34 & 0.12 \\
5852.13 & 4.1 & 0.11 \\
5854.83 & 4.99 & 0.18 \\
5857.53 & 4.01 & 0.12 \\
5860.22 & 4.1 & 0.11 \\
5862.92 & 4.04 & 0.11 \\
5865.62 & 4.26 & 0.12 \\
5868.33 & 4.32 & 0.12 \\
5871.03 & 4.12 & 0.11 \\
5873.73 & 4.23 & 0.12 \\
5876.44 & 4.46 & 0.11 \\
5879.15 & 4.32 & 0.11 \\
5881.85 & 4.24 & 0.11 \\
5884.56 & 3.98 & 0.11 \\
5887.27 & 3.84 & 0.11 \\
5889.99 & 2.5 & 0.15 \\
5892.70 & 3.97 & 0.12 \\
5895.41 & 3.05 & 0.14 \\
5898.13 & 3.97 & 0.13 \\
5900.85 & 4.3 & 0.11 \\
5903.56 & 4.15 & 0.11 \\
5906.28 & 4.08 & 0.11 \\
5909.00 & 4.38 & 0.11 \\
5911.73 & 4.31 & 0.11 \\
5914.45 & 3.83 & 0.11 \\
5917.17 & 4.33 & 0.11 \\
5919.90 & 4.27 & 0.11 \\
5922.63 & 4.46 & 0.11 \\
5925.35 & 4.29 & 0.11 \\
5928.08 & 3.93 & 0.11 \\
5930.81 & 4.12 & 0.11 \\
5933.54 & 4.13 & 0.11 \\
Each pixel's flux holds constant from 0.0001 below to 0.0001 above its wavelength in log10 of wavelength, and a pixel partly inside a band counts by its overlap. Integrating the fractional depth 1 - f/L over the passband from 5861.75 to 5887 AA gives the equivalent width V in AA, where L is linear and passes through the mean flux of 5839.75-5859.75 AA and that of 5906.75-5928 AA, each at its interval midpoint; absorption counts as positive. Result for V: 0.6 AA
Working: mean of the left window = 4.35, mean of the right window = 4.24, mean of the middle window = 4.2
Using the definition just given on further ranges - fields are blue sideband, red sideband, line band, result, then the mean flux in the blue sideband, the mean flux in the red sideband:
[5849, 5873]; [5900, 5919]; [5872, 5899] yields 2.34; 4.25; 4.2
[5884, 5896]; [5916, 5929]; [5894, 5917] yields -1.07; 3.46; 4.27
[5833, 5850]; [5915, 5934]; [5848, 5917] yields 3.42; 4.37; 4.21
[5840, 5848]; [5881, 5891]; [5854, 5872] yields -0.96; 4.34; 3.65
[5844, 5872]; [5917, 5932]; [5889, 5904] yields 2.09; 4.28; 4.23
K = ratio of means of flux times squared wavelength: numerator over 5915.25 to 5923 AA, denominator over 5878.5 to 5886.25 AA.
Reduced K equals 1.05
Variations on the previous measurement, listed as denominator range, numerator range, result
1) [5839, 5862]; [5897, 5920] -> 0.99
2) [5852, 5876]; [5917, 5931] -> 1.02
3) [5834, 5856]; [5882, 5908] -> 0.87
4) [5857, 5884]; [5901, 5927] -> 1.02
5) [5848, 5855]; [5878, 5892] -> 0.87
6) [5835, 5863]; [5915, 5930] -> 1.00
